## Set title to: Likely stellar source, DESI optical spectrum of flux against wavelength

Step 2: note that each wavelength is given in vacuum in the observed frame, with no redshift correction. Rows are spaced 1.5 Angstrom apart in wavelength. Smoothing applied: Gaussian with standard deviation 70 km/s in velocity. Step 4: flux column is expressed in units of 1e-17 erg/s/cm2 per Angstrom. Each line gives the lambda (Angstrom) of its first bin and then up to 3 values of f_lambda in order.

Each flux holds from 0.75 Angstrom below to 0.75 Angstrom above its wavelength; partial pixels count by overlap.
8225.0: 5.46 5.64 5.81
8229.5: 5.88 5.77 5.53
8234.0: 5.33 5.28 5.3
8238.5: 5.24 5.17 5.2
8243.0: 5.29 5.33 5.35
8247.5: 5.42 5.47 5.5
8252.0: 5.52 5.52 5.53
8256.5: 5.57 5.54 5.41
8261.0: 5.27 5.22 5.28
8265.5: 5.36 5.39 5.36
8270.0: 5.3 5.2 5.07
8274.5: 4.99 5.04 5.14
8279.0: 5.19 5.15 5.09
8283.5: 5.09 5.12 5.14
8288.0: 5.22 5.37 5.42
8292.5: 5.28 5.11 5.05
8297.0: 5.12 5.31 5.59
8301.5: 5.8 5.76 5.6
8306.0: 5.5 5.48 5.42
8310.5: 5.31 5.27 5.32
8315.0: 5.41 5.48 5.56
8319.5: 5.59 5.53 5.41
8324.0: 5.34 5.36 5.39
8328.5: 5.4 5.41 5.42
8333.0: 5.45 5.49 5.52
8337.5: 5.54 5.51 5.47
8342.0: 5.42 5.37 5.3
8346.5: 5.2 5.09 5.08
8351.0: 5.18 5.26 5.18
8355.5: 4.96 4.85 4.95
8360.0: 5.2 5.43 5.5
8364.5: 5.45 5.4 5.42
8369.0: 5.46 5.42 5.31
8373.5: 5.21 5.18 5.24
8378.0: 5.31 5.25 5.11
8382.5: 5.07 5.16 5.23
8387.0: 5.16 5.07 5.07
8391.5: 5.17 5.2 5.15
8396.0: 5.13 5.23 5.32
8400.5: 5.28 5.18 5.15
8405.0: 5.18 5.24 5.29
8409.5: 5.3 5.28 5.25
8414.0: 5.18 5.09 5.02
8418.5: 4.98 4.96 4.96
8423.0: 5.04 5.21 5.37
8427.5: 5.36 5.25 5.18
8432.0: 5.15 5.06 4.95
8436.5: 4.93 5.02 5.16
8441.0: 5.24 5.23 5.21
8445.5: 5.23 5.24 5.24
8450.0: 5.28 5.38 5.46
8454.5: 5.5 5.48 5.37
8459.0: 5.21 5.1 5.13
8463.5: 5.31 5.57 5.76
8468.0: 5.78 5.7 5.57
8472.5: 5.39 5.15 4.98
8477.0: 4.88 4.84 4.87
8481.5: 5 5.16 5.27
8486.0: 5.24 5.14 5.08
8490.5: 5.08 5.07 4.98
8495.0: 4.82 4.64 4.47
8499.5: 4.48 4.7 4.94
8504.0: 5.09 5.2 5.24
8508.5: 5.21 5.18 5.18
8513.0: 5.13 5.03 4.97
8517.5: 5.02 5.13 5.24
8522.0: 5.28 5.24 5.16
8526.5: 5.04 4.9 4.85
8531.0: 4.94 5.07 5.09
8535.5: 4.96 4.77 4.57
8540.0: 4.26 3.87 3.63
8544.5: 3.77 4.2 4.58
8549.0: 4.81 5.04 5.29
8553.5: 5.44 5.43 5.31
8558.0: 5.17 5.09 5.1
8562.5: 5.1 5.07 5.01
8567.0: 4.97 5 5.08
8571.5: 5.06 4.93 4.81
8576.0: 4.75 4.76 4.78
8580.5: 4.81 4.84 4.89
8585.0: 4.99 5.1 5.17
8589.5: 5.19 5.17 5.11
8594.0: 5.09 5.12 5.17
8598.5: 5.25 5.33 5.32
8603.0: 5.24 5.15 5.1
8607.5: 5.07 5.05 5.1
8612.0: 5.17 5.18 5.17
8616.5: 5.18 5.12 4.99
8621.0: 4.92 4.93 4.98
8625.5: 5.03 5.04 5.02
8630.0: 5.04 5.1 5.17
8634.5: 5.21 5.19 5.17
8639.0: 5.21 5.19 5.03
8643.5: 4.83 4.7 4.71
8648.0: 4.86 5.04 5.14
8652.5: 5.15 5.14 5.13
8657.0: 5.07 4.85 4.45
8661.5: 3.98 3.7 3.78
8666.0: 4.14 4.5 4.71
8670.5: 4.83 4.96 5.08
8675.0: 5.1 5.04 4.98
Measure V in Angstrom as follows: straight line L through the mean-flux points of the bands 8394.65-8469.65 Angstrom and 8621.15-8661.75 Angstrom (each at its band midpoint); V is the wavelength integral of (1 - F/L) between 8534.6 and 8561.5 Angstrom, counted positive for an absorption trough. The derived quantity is 1.91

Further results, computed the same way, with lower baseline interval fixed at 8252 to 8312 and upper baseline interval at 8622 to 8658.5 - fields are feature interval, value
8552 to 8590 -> 0.4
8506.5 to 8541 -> 0.8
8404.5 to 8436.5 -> 0.4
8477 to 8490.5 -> 0.3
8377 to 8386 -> 0.1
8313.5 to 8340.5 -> -0.9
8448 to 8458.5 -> -0.4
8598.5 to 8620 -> -0.4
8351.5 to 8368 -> 0.1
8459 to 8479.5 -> -0.5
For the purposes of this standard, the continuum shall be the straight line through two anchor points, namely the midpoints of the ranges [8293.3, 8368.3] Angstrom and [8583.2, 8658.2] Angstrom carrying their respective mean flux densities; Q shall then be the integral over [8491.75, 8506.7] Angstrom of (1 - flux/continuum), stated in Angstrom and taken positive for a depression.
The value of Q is 1.0 Angstrom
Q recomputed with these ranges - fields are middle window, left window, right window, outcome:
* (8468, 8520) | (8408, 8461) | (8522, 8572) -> -0.4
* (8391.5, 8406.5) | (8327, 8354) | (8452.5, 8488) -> 0.3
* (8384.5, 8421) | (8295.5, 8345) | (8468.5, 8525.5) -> 0.7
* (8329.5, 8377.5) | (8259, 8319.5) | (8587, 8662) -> -0.4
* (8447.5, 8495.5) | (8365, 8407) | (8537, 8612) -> -1.4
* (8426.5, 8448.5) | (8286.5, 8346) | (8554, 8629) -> 0.4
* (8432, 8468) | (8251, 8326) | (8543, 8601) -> -1.0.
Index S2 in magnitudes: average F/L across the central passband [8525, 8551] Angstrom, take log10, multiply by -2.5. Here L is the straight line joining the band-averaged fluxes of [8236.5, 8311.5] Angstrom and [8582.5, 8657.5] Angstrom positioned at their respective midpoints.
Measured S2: 0.12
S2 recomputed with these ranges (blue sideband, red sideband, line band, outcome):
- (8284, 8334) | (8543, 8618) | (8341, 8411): 0.015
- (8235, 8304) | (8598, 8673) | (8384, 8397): 0.008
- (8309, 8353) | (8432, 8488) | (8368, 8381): 0.010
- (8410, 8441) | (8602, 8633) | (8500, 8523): 0.002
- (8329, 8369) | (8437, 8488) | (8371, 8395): 0.024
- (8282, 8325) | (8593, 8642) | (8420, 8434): 0.023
